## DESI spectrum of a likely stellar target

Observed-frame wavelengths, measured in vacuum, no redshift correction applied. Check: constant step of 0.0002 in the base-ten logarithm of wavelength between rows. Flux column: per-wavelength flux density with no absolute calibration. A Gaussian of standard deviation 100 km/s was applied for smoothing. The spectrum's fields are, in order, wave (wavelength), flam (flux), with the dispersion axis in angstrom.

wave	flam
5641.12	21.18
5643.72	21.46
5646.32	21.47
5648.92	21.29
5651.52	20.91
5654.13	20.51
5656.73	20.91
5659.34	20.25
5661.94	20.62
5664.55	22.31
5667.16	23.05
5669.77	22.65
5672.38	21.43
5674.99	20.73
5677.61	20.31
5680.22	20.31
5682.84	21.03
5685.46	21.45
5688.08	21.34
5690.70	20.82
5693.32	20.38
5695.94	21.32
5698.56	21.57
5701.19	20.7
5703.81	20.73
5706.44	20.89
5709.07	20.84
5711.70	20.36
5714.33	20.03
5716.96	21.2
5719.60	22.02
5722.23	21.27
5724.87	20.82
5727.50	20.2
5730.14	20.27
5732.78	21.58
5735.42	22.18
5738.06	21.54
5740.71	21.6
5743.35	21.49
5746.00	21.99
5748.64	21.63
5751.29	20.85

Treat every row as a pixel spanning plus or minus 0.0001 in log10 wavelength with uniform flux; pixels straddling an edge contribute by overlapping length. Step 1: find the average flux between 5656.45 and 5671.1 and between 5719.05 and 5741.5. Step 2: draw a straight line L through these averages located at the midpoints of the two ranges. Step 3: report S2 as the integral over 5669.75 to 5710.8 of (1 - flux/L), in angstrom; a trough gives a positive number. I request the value 1.0 angstrom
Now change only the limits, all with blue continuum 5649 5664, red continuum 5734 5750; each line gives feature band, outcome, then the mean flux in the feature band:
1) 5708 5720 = 0.3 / 20.8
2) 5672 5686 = 0.1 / 20.8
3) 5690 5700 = 0.1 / 21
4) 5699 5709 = 0.2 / 20.8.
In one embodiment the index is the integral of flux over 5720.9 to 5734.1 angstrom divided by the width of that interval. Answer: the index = 20.8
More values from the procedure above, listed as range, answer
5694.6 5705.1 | 21.1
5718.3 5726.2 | 21.4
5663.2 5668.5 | 22.7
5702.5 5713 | 20.7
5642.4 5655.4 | 21.1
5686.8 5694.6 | 20.9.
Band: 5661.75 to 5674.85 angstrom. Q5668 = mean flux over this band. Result 22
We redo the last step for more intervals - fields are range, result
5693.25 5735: 20.9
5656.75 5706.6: 21.2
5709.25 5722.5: 20.9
